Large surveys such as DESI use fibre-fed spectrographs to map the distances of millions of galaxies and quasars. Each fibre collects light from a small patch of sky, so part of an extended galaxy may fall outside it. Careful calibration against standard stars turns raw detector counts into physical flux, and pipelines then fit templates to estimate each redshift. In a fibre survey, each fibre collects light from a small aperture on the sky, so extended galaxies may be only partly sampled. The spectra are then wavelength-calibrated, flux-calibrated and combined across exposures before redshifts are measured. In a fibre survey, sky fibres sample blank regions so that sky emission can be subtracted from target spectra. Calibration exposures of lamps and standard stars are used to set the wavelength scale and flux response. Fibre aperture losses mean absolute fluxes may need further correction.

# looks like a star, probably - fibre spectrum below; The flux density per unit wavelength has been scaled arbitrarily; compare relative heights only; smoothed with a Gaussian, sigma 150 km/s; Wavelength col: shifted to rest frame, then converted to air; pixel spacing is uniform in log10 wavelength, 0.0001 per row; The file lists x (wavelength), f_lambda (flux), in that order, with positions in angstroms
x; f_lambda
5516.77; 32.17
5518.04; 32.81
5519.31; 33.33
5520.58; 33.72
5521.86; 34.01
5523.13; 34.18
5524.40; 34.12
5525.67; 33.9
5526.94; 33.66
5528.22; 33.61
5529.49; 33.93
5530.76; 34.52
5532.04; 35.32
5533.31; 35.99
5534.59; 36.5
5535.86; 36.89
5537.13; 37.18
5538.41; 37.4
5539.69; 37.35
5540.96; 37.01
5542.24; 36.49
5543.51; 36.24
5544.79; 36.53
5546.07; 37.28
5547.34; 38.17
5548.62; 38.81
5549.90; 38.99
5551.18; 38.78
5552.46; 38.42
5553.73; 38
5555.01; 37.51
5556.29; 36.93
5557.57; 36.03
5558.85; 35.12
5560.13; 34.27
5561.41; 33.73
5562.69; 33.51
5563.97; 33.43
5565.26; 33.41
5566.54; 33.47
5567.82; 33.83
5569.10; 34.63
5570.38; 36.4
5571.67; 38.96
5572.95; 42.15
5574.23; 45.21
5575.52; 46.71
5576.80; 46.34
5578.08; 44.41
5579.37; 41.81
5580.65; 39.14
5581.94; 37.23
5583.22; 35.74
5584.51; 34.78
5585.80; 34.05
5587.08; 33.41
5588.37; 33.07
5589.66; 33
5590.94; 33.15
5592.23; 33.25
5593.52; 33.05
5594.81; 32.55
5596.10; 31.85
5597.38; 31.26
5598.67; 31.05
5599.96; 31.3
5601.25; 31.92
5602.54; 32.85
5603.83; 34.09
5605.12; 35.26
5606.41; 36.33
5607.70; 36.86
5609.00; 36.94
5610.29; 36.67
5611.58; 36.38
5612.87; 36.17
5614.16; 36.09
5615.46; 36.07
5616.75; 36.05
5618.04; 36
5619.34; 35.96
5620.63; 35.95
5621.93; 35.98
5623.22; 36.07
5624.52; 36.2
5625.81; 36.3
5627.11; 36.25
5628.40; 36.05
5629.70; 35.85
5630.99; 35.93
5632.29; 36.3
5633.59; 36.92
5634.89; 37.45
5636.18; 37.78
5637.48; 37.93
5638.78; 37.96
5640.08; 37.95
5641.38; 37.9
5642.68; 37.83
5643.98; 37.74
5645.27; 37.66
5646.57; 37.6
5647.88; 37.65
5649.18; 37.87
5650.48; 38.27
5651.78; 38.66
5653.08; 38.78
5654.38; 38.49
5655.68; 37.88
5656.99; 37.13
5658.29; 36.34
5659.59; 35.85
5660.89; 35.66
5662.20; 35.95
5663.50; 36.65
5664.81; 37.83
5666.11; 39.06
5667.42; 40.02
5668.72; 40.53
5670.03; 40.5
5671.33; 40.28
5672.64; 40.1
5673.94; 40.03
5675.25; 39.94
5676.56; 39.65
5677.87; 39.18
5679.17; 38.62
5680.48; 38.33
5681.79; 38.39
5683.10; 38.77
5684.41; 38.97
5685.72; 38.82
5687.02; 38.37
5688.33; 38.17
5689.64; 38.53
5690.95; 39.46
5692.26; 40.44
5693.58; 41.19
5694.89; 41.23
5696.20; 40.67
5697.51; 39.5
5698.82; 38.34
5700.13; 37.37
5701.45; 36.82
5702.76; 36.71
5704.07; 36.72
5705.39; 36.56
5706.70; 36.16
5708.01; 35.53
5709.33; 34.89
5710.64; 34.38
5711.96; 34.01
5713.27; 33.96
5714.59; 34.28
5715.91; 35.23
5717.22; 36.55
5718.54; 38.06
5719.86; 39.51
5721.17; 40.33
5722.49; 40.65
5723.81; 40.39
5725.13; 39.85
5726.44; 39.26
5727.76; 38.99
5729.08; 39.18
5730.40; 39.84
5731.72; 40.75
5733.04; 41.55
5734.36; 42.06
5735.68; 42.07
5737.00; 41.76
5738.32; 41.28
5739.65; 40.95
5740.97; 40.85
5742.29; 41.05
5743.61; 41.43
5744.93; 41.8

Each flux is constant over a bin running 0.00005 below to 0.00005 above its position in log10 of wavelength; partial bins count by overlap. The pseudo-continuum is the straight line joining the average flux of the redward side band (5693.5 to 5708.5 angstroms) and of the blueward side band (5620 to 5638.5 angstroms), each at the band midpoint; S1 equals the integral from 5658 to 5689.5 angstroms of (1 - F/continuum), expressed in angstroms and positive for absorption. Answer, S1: -0.98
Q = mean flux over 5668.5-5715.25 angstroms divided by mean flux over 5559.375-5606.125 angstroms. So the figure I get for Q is 1.1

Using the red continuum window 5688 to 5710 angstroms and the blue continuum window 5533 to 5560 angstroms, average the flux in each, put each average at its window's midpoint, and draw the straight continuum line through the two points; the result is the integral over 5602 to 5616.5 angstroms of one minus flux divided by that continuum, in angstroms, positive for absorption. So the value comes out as 0.7 angstroms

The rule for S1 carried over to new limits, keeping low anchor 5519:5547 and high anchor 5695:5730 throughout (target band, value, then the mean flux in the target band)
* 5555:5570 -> 0.5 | 34.6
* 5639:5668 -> -0.6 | 37.7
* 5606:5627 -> 0.1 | 36.2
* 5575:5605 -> 0.6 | 35.4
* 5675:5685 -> -0.5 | 38.9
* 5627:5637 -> 0.0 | 36.6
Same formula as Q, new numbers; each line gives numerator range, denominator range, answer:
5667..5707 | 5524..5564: 1.08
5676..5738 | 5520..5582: 1.04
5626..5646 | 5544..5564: 1.01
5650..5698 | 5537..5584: 1.03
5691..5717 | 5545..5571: 1.03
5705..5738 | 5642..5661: 1.02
